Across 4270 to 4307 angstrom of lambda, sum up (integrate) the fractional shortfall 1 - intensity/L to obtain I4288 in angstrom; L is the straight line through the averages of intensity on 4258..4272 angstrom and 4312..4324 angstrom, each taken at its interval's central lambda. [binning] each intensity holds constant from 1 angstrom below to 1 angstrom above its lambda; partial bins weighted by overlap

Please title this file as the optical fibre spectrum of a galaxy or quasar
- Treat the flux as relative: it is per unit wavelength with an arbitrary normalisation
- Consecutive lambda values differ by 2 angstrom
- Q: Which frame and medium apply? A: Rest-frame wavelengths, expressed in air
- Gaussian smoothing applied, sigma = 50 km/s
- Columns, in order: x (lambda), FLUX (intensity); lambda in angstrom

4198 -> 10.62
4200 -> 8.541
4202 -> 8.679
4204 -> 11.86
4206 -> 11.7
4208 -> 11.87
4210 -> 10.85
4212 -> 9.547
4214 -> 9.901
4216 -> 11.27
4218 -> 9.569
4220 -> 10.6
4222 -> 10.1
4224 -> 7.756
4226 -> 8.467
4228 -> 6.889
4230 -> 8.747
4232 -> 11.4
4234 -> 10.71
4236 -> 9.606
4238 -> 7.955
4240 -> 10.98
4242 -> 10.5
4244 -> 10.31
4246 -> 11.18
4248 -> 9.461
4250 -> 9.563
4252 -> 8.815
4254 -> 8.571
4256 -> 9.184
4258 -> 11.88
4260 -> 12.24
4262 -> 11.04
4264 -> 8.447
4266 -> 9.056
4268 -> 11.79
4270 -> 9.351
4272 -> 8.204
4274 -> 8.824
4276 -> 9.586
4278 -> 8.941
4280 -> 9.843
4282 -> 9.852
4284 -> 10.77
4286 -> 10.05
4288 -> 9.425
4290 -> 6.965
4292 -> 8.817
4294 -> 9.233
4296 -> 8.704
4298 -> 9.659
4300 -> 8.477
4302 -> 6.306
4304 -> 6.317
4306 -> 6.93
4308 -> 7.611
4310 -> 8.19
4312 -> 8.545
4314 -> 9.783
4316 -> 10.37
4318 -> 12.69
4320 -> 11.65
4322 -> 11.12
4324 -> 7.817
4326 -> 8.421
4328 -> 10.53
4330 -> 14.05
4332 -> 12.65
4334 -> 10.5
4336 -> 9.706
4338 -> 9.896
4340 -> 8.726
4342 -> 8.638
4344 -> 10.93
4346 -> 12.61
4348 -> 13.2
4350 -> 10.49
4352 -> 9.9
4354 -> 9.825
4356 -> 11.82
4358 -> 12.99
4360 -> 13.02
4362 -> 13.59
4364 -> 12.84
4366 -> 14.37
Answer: 6.0 angstrom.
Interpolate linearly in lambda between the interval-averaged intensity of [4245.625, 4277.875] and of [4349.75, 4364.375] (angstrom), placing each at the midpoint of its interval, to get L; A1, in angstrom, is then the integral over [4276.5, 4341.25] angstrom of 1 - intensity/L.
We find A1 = 8.07 angstrom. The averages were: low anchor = 9.77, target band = 9.45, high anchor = 11.8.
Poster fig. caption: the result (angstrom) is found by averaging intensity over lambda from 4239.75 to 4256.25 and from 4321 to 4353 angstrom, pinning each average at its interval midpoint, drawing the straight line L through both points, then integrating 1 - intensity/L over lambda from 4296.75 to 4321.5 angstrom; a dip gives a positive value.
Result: 3.4 angstrom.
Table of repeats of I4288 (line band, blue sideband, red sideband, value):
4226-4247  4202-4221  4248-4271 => 1.1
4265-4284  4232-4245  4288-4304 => -1.3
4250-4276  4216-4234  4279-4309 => -2.4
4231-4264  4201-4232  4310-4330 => -0.5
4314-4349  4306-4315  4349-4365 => -3.2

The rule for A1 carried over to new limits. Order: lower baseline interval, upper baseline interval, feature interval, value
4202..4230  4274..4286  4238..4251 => -0.4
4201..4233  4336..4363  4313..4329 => 0.9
